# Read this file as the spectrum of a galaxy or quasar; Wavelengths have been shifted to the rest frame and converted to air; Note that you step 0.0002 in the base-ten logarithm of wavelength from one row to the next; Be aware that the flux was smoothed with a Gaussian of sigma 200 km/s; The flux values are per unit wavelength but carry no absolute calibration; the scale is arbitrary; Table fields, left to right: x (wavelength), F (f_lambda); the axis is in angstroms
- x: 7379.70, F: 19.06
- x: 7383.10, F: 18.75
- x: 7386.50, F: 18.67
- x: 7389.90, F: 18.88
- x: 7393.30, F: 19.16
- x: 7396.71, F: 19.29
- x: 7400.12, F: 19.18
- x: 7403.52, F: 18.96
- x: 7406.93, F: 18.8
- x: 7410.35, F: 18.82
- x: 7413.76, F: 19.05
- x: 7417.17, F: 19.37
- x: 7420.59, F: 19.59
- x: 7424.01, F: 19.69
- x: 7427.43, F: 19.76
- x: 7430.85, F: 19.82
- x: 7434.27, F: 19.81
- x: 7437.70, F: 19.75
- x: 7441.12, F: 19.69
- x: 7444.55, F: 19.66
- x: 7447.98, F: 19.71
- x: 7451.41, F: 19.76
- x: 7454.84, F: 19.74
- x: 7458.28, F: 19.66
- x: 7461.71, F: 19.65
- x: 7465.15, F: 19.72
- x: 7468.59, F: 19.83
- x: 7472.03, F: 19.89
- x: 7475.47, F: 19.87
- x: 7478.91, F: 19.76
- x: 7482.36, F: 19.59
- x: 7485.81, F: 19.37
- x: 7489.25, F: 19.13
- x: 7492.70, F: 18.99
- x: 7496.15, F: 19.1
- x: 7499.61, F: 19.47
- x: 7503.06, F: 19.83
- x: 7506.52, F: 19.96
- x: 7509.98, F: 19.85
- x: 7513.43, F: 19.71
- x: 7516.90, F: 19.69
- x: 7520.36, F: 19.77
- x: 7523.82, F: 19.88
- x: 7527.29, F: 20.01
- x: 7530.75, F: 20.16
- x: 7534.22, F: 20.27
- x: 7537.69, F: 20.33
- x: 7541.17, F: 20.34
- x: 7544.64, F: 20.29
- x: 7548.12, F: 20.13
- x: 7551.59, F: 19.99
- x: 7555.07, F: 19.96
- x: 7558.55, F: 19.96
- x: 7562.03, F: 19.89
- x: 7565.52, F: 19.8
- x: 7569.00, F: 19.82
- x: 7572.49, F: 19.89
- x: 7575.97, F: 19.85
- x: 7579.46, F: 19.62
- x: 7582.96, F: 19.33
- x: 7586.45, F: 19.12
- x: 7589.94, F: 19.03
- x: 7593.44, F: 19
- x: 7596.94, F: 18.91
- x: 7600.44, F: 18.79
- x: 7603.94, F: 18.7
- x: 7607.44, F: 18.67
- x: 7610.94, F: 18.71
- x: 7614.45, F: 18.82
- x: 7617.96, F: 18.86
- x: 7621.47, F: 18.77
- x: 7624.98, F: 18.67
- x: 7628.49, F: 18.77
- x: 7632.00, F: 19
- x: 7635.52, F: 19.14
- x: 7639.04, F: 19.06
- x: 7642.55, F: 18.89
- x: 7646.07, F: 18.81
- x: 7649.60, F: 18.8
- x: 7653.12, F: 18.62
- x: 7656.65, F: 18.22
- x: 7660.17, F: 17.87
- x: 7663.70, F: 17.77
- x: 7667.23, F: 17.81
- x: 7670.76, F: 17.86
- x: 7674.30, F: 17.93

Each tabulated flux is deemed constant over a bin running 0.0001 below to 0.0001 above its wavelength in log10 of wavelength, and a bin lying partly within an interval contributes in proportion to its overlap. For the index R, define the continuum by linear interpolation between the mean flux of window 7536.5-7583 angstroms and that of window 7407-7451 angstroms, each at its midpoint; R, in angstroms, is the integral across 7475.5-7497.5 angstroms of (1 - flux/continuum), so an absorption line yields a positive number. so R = 0.4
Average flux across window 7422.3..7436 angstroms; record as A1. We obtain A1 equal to 19.8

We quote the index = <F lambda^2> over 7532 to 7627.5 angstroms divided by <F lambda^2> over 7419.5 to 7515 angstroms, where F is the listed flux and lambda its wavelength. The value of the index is 1.0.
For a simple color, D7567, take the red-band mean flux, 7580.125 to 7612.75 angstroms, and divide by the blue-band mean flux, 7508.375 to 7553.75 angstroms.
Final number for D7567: 0.95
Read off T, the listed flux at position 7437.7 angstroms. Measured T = 19.75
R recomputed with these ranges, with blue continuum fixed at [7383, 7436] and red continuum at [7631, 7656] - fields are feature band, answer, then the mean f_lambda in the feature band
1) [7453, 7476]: -0.7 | 19.8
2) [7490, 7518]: -0.7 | 19.6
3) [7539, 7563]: -1.4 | 20.1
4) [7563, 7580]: -0.7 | 19.8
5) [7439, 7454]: -0.4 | 19.7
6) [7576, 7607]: -0.2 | 19.1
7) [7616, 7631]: 0.1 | 18.8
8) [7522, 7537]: -0.8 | 20.1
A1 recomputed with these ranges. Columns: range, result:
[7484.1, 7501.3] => 19.2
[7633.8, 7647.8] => 19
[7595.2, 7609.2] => 18.8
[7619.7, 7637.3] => 18.9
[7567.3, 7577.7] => 19.9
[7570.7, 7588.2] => 19.6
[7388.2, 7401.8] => 19.1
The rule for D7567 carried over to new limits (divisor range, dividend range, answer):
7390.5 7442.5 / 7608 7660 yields 0.97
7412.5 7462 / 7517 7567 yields 1.02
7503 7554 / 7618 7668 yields 0.93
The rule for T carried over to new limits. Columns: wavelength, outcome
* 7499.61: 19.47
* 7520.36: 19.77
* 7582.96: 19.33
